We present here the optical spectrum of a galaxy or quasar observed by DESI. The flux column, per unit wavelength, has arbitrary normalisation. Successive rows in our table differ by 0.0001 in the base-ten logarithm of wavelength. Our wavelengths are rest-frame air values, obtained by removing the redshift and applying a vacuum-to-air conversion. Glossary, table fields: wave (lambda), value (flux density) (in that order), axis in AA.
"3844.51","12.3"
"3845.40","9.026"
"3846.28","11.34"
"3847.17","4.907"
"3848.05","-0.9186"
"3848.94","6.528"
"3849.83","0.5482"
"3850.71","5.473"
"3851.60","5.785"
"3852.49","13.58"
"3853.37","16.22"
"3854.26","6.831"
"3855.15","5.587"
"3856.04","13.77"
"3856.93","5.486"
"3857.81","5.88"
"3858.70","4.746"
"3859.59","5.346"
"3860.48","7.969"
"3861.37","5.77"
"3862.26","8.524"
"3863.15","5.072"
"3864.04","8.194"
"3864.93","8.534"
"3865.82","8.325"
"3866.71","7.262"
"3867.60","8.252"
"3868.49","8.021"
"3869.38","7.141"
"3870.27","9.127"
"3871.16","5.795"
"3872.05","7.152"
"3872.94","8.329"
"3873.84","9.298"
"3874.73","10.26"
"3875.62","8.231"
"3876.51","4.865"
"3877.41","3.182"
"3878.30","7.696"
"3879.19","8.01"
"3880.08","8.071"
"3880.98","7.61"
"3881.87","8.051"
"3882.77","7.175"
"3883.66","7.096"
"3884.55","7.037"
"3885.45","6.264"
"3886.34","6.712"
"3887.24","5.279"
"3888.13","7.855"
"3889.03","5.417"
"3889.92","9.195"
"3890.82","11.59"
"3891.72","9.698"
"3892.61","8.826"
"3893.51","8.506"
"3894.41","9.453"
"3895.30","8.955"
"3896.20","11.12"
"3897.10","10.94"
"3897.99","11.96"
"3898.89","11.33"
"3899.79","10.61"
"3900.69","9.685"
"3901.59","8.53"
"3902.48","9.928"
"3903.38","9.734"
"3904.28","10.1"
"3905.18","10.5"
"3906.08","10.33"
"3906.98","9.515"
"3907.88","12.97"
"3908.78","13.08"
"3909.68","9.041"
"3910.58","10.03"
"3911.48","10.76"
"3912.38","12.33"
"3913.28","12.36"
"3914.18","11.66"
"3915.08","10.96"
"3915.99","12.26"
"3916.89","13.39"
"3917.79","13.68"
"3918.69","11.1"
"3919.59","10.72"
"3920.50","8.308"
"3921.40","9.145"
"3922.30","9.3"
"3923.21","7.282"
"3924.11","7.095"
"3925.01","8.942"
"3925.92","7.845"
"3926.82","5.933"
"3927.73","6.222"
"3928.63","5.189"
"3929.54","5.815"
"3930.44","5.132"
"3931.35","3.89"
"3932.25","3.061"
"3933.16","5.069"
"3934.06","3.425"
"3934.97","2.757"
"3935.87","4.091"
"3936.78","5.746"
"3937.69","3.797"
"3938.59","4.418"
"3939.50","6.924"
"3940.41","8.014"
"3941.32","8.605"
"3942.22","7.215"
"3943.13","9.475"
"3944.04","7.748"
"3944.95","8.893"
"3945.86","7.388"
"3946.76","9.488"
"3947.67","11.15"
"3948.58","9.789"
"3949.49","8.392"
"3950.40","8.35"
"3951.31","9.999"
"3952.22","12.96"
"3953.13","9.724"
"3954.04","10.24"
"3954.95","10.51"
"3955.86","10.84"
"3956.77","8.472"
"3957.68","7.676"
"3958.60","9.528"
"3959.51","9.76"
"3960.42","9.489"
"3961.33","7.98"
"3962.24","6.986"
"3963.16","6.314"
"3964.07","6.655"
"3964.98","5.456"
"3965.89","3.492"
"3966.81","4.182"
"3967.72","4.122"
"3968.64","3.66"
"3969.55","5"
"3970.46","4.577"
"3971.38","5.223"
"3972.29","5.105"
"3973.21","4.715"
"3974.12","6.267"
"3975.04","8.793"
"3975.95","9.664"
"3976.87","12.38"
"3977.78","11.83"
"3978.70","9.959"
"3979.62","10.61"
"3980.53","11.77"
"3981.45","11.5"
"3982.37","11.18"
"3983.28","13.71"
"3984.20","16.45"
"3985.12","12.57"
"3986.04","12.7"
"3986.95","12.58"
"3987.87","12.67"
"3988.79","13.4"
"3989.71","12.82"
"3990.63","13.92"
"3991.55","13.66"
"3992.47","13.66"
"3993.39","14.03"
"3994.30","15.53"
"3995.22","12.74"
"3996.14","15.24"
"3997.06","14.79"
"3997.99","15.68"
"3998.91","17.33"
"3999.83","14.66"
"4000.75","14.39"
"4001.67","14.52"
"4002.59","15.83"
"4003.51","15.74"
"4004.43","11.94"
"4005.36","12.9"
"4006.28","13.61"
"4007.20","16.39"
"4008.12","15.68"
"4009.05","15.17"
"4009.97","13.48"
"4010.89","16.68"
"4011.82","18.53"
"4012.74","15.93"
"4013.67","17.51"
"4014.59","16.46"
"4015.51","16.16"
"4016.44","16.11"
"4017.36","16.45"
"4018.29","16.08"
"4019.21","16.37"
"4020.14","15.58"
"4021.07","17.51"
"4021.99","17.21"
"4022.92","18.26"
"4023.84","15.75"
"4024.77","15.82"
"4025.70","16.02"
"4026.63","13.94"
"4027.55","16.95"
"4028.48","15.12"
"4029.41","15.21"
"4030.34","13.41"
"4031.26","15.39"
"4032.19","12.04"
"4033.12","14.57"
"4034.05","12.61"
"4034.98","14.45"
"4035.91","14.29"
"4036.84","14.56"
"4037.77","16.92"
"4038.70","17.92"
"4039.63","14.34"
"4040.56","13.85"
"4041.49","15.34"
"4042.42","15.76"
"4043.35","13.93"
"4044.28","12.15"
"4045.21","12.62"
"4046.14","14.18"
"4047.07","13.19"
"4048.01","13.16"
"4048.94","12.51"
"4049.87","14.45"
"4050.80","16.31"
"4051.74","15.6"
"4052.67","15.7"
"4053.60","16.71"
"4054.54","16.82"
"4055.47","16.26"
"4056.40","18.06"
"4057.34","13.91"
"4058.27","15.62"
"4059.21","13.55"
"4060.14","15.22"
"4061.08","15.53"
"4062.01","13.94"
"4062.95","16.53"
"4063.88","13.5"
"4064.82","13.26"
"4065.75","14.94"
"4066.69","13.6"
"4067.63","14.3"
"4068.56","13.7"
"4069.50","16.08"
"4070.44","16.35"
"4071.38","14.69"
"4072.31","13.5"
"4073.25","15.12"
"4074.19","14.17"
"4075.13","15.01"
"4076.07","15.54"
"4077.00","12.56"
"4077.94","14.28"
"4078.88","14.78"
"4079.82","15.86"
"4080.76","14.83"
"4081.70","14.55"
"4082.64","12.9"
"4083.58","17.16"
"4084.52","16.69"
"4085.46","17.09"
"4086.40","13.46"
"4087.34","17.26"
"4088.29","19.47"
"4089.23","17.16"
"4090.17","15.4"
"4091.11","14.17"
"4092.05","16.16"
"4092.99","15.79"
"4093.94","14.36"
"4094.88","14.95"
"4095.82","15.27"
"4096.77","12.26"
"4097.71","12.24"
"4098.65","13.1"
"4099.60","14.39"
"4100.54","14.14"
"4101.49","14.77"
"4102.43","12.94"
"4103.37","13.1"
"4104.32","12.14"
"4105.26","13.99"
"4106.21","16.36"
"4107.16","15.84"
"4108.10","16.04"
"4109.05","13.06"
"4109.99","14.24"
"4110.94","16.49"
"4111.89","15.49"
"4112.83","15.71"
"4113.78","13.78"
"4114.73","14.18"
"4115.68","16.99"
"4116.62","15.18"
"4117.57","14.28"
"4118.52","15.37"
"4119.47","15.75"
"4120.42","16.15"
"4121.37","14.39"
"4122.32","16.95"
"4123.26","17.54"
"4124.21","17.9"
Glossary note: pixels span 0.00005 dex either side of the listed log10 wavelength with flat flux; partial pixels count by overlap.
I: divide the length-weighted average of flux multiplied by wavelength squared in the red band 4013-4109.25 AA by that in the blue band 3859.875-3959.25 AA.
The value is 1.92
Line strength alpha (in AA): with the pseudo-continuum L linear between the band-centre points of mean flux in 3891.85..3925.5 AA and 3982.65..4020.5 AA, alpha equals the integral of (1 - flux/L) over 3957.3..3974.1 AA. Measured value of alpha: 8.95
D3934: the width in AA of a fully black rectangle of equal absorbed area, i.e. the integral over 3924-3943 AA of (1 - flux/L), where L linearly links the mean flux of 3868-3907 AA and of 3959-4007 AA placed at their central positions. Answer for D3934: 7.7 AA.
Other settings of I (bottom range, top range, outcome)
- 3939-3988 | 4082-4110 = 1.80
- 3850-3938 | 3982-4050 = 1.90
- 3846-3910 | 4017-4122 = 2.02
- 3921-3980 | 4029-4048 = 2.03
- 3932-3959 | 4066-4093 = 2.08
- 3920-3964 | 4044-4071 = 2.06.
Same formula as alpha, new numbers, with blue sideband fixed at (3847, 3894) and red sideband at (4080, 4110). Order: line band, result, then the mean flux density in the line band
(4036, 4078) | -3.70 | 14.8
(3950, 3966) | 2.45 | 8.69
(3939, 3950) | 1.42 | 8.57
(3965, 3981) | 5.53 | 7.1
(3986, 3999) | -2.90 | 14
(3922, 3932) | 2.97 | 6.49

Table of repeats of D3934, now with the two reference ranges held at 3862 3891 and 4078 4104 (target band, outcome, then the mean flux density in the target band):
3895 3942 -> 0.6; 8.71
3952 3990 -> 6.1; 9.09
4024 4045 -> -2.9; 14.7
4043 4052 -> -0.2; 13.8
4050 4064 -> -1.9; 15.6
